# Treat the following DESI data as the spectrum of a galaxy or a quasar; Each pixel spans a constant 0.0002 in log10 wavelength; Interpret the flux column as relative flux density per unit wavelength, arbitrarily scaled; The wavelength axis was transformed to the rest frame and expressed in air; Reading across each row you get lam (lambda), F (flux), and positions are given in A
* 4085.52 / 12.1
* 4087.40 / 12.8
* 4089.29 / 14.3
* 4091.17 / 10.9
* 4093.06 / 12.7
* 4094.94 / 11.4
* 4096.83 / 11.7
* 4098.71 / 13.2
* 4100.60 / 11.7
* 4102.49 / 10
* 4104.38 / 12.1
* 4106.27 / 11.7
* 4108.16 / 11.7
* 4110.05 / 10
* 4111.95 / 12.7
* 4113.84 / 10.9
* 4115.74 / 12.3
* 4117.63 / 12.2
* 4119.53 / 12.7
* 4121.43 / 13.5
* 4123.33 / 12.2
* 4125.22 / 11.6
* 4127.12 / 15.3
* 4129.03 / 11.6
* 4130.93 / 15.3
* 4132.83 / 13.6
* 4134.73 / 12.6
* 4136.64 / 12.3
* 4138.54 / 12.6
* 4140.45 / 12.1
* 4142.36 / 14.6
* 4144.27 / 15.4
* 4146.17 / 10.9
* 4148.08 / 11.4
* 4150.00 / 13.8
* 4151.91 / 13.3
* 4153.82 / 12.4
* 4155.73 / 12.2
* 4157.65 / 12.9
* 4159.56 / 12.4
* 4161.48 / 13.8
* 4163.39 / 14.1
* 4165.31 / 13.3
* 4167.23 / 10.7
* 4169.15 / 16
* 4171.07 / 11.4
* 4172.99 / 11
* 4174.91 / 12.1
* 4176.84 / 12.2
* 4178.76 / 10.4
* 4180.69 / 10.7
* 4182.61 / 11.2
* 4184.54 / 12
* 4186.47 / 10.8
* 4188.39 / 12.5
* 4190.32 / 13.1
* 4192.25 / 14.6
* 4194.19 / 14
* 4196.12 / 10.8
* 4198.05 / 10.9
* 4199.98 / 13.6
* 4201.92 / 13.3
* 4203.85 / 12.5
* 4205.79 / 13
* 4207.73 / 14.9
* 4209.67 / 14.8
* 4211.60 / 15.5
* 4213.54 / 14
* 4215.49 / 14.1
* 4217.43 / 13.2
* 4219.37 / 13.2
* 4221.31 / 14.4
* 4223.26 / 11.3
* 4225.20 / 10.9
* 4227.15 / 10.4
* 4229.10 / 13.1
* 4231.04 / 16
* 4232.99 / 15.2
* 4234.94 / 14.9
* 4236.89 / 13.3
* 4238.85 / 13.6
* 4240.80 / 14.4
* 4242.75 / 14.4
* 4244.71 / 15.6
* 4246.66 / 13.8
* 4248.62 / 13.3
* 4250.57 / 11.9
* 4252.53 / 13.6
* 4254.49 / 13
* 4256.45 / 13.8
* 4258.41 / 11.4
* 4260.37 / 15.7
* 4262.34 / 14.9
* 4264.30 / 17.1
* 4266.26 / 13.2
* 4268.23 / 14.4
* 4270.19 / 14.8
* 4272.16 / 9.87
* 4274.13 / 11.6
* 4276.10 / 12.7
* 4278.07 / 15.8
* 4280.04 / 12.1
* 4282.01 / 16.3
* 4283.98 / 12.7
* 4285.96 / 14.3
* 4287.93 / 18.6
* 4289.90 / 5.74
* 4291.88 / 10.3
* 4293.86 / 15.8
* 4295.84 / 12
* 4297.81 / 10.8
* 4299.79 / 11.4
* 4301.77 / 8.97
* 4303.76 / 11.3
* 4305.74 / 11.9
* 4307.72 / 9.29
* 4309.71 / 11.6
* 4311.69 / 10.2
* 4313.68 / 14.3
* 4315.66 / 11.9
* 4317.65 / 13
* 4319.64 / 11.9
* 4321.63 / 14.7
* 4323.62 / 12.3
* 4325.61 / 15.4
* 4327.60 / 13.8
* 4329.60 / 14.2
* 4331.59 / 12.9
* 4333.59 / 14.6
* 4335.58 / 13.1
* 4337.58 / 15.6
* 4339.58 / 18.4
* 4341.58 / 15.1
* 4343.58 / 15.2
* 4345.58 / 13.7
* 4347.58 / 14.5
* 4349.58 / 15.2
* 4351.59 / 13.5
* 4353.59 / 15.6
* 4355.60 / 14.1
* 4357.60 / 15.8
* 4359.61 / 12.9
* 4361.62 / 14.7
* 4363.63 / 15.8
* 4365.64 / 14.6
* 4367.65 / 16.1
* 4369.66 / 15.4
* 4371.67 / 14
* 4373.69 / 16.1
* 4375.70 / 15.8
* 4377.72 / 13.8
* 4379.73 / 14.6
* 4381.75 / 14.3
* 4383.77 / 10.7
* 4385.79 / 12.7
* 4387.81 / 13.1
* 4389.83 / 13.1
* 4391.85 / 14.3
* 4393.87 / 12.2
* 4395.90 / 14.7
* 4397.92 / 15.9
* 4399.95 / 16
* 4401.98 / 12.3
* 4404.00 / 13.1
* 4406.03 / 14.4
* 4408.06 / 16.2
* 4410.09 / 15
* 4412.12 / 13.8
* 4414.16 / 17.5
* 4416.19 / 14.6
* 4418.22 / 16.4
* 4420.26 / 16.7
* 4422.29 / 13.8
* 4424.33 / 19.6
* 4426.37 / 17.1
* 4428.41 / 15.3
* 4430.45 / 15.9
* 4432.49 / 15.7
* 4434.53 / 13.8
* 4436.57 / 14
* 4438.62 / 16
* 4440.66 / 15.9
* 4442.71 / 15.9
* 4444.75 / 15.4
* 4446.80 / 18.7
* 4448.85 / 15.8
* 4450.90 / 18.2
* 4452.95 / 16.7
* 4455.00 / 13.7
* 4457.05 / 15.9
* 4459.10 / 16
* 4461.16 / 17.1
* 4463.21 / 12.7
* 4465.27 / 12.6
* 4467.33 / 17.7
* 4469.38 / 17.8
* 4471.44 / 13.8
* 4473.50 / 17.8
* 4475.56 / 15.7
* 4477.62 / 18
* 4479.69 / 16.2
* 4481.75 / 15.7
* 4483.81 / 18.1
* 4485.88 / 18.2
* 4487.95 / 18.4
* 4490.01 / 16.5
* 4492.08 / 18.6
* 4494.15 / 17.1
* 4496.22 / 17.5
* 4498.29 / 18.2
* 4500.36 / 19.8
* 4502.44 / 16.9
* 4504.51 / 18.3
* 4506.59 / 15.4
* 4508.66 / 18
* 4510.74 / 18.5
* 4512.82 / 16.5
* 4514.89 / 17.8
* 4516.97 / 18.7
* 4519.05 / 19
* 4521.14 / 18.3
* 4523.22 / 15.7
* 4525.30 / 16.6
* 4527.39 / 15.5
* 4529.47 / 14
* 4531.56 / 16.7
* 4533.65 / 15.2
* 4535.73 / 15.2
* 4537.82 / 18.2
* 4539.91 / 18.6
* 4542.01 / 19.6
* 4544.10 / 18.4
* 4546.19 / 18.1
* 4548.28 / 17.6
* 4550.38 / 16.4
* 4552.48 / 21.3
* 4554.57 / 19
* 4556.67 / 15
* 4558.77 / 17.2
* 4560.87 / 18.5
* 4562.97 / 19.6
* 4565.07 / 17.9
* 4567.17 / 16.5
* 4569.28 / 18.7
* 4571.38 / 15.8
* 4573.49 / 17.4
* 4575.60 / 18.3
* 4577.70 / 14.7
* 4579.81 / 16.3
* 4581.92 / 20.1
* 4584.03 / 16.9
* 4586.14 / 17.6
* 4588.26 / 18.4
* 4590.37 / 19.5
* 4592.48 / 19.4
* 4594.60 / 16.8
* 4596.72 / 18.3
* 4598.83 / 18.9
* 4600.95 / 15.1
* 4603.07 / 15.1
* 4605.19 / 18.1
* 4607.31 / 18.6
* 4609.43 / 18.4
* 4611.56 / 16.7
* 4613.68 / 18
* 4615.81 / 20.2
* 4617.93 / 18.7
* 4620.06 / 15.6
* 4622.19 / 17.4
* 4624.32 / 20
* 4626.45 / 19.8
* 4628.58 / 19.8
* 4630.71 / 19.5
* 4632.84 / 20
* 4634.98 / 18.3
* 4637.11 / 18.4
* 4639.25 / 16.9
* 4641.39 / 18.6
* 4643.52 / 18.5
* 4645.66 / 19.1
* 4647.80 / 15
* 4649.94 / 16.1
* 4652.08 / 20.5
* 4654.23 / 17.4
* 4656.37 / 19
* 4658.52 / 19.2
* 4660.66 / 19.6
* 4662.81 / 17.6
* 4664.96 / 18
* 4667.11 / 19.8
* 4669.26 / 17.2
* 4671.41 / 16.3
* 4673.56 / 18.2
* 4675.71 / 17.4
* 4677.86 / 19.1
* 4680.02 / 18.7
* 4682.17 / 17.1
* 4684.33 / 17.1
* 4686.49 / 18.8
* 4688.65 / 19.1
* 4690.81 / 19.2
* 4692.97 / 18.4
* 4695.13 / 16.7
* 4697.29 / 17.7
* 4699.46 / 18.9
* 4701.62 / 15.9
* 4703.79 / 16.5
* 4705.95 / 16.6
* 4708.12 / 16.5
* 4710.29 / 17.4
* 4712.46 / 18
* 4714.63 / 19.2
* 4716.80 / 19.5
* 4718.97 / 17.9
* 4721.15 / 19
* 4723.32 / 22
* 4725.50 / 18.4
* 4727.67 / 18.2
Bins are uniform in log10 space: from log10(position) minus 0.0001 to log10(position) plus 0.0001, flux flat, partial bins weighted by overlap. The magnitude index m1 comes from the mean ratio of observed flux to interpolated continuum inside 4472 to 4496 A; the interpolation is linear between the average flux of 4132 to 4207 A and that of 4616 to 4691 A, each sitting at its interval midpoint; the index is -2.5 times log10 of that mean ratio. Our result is -0.06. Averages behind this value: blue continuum 12.6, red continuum 18.3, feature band 17.2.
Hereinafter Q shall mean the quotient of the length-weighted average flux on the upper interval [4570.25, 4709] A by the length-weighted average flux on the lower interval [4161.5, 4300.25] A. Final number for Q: 1.4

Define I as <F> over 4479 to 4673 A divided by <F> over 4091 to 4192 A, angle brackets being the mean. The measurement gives 1.44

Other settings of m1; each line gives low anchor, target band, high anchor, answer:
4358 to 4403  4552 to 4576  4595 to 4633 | -0.03 mag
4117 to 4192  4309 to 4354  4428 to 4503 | 0.07 mag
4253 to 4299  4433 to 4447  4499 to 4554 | 0.04 mag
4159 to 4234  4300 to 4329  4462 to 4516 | 0.19 mag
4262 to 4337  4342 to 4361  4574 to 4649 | -0.06 mag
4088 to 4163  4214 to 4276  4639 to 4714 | 0.01 mag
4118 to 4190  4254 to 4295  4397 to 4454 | 0.04 mag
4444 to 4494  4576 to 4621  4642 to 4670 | 0.00 mag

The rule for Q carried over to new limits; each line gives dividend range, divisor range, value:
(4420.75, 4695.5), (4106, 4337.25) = 1.35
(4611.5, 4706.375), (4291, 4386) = 1.33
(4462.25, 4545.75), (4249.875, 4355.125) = 1.28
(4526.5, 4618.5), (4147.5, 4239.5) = 1.36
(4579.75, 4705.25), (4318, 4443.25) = 1.23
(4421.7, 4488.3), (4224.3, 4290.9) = 1.19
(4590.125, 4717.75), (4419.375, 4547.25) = 1.08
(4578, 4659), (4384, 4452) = 1.19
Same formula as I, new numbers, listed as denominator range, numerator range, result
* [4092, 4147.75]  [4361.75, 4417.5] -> 1.16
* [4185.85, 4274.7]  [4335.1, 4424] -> 1.09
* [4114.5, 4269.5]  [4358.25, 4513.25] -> 1.20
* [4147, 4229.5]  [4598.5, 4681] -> 1.43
